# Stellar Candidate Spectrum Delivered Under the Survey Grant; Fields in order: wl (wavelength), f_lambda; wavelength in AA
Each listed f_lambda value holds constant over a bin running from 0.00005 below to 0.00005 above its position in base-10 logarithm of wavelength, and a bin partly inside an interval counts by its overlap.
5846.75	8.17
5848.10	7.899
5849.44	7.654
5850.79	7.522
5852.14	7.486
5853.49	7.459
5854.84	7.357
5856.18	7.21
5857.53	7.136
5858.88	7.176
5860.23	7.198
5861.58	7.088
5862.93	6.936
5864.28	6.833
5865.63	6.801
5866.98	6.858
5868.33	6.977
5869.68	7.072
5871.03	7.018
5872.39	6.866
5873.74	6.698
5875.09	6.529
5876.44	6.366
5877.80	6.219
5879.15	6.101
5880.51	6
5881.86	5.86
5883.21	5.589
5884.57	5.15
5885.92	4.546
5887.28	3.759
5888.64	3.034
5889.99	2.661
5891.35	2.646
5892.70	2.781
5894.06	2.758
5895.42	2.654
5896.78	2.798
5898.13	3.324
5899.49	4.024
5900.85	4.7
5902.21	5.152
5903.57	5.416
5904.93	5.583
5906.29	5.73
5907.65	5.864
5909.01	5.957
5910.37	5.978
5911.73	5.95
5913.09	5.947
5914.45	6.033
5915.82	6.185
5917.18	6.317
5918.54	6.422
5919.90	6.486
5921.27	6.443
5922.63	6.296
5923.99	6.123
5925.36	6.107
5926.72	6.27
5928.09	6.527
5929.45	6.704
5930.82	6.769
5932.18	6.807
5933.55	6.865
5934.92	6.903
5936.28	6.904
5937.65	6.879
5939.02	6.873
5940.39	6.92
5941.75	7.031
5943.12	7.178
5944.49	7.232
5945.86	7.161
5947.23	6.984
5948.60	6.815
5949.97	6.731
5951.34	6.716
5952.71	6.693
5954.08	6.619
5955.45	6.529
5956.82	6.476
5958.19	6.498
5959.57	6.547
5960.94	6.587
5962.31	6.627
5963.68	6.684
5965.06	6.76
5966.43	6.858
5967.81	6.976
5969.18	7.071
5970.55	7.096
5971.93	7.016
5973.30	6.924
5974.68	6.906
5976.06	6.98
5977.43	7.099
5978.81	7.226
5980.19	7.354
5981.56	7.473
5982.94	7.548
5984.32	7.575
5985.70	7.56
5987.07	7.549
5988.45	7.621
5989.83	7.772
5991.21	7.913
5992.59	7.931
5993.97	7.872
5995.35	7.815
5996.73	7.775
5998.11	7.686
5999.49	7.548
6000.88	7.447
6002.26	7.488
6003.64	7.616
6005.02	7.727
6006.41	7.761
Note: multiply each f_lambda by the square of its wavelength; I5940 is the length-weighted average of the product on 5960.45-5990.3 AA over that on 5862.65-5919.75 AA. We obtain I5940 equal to 1.37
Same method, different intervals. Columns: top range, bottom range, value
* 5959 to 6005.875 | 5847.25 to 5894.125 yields 1.24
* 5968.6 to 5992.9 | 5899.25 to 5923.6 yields 1.29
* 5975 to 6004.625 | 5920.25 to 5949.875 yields 1.14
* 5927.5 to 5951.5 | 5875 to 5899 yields 1.63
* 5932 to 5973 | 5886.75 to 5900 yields 2.31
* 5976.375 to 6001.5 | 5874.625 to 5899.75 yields 1.81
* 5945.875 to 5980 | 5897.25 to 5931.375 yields 1.19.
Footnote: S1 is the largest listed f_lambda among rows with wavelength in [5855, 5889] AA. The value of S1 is 7.21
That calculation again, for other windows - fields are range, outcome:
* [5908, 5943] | 7.031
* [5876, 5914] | 6.366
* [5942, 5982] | 7.473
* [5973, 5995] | 7.931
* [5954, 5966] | 6.76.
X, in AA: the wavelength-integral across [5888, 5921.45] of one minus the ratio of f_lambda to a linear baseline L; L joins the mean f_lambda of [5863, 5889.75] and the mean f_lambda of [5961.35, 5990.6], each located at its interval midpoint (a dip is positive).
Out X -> 8.1 AA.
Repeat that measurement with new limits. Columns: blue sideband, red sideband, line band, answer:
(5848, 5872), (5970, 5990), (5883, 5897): 7.3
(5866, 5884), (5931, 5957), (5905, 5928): 2.0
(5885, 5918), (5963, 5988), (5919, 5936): -3.2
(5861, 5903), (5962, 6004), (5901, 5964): -1.7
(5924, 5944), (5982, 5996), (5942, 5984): 1.9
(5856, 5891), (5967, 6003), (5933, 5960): 0.5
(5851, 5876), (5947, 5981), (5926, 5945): 0.1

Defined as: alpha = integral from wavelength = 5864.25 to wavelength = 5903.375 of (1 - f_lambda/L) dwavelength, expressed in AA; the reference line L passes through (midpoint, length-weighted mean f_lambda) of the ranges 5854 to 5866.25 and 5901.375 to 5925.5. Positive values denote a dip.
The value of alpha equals 9.32 AA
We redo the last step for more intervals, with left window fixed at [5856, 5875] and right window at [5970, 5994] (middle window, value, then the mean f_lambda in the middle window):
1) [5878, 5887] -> 1.96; 5.5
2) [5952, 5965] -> 1.28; 6.59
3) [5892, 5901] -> 4.93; 3.21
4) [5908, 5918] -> 1.53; 6.05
